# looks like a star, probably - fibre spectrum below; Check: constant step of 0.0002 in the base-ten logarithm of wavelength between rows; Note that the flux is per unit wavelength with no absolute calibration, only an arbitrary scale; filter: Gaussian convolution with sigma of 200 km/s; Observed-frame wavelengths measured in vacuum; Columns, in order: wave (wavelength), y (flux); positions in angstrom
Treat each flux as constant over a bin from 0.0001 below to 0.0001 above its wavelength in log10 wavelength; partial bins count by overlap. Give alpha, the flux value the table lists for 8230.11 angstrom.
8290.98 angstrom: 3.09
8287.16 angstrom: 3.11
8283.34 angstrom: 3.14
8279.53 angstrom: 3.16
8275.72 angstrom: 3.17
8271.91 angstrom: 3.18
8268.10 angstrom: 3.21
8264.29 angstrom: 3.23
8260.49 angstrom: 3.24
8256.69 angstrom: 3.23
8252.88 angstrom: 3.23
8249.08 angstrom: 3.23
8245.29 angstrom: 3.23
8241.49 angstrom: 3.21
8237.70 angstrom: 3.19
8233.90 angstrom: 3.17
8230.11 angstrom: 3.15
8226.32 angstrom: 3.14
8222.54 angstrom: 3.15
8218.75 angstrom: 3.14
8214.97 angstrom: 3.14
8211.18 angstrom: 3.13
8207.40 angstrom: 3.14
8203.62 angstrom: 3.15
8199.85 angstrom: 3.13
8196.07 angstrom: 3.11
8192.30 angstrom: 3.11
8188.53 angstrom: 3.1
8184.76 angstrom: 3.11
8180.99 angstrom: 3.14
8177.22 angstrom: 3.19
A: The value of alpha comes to 3.15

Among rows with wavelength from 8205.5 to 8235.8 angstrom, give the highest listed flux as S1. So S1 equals 3.17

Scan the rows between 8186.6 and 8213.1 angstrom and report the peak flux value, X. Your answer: 3.15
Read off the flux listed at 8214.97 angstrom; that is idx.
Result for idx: 3.14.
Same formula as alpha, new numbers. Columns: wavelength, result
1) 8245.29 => 3.23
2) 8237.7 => 3.19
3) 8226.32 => 3.14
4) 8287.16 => 3.11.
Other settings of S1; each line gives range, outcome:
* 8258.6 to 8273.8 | 3.24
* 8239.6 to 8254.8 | 3.23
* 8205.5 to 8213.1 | 3.14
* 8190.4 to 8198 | 3.11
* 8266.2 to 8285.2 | 3.21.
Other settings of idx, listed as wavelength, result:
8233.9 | 3.17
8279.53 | 3.16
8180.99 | 3.14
